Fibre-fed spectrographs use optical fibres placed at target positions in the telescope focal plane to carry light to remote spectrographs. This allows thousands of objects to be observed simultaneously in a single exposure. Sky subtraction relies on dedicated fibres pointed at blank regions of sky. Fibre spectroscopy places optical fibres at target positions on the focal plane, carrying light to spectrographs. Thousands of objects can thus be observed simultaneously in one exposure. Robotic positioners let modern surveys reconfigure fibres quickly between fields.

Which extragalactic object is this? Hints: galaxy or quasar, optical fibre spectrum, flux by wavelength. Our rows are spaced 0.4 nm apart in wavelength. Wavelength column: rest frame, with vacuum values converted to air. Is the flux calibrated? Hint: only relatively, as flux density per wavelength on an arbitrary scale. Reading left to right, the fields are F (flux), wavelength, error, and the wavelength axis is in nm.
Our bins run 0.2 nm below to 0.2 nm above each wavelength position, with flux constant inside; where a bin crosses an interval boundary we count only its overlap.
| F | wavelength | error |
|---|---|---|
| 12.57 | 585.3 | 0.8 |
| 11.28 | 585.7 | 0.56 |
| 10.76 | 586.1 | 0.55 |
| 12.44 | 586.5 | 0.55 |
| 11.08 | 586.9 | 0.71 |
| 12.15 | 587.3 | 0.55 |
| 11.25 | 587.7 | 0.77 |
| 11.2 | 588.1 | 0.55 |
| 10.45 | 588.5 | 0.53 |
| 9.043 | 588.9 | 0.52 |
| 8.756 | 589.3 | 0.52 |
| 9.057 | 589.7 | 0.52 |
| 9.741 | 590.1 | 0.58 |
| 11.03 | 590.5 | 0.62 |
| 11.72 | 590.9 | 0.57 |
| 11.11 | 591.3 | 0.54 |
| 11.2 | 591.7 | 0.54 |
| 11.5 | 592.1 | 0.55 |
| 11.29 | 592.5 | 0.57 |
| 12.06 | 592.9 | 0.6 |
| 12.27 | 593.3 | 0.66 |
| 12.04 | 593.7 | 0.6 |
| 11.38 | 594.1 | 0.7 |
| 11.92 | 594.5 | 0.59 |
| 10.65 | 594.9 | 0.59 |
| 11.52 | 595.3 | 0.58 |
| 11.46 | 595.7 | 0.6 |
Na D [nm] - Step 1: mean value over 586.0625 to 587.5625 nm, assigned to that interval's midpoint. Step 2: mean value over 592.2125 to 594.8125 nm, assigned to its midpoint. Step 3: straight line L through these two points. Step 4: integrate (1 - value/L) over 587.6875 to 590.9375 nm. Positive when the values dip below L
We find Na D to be 0.44 nm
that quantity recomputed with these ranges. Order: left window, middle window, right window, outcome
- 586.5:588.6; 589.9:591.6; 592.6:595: 0.096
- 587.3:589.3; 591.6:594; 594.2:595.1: -0.146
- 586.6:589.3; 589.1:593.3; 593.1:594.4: 0.220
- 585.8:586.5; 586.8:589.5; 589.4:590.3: -0.072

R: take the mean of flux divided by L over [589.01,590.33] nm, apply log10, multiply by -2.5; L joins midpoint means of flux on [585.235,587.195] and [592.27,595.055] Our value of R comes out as 0.252 mag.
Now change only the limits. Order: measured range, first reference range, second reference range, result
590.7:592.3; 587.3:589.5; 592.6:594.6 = -0.012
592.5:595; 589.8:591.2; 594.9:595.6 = -0.061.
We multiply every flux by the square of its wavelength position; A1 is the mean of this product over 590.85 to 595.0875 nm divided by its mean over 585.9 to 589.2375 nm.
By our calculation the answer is 1.07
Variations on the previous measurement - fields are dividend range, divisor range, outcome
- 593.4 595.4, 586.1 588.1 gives 1.02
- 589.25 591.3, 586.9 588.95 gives 0.94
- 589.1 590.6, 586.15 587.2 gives 0.83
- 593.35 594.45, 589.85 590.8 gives 1.14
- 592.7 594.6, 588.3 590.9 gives 1.23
